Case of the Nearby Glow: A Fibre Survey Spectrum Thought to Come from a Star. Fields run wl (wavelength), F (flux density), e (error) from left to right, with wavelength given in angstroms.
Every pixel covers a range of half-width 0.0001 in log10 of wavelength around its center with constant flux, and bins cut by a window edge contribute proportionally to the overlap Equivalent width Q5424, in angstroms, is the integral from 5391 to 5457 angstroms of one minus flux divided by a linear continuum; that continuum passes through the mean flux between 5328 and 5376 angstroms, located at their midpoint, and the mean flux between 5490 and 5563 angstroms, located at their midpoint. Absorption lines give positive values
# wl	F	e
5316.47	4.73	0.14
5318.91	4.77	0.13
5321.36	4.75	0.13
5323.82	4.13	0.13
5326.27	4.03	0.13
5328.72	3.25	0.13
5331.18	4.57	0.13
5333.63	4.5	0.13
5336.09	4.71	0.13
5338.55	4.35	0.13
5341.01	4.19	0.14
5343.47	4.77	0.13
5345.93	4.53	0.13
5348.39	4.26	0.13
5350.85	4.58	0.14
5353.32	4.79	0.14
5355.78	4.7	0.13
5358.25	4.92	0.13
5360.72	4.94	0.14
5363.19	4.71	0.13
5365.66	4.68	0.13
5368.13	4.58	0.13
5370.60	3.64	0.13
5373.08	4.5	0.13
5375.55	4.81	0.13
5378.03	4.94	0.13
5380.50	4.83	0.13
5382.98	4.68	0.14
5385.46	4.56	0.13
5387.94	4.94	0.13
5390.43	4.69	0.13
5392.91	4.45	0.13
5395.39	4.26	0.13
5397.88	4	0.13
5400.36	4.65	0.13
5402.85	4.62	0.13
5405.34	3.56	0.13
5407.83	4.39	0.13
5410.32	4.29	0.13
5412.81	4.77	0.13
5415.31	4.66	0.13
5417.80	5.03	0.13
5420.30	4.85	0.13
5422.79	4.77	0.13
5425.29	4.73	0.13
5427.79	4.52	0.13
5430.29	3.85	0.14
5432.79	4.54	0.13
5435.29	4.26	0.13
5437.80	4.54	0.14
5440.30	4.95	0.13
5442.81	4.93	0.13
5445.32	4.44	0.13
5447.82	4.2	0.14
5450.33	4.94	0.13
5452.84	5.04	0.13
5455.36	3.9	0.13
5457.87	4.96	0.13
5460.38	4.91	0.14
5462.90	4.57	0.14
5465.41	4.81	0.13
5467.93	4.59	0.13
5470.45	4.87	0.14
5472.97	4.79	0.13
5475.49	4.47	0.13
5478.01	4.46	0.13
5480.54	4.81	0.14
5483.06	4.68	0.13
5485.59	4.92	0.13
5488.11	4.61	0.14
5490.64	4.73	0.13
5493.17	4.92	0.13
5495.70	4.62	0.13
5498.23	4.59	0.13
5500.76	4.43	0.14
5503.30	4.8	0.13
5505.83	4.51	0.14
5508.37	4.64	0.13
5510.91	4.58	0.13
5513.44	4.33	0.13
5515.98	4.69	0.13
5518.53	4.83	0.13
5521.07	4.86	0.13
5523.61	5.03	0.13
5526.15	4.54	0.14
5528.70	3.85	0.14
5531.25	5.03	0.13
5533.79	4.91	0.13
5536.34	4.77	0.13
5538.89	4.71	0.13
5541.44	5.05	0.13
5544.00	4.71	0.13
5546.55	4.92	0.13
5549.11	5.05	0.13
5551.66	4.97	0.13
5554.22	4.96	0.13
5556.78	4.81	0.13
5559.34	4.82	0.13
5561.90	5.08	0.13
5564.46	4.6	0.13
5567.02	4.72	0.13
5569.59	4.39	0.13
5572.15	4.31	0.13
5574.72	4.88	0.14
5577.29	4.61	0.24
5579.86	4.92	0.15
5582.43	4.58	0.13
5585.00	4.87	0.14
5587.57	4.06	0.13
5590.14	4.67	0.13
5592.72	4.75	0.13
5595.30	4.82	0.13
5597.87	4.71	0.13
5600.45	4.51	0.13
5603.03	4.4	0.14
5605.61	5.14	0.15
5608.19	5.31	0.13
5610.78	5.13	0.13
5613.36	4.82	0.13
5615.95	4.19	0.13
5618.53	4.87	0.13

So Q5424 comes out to 1.39 angstroms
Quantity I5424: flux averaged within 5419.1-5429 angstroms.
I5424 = 4.72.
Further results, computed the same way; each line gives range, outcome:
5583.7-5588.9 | 4.47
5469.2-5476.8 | 4.71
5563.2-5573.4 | 4.51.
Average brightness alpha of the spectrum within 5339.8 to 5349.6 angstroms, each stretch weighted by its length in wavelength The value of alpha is 4.44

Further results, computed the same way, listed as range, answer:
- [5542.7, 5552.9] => 4.91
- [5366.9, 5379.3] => 4.5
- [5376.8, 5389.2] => 4.79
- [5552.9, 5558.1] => 4.88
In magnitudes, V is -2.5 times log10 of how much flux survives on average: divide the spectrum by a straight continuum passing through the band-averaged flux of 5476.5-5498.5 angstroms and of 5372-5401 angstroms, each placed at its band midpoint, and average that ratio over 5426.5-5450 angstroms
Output 0.040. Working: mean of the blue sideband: 4.61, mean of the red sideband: 4.71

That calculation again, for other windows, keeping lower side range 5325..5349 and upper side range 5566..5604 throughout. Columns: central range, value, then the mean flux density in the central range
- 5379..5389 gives -0.09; 4.76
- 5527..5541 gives -0.03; 4.67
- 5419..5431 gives -0.04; 4.58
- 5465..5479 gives -0.04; 4.66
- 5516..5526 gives -0.07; 4.84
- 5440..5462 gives -0.05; 4.68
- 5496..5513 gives -0.02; 4.58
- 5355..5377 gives -0.06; 4.61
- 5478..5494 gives -0.06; 4.75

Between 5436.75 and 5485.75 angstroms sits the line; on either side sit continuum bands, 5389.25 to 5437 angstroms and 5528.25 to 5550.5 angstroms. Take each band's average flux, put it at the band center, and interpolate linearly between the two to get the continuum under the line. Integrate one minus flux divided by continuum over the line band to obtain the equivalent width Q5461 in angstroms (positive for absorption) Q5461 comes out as -0.90 angstroms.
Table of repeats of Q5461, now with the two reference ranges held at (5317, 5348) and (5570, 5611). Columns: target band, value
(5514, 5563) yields -1.8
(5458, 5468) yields -0.5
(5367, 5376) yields 0.2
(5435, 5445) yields -0.4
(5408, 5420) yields -0.5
